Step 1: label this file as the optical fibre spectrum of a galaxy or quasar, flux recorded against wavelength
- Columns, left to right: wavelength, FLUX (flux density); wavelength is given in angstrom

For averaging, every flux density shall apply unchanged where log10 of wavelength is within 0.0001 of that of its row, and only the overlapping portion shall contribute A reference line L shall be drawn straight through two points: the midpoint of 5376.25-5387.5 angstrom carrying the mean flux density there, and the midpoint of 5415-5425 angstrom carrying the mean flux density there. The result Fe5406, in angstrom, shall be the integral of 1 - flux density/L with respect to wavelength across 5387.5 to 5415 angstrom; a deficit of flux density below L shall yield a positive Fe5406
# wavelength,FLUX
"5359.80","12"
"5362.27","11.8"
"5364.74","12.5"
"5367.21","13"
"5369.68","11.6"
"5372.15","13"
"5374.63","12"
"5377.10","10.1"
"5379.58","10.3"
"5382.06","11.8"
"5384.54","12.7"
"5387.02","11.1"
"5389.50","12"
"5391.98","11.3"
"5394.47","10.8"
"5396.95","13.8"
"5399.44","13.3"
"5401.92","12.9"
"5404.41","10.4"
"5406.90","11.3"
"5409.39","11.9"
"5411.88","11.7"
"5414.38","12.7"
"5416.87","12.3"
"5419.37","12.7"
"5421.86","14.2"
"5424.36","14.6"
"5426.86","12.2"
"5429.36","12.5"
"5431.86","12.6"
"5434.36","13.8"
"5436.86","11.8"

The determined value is 0.7 angstrom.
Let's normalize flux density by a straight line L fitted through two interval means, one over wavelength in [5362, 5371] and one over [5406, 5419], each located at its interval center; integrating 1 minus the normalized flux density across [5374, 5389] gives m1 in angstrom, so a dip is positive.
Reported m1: 1.1 angstrom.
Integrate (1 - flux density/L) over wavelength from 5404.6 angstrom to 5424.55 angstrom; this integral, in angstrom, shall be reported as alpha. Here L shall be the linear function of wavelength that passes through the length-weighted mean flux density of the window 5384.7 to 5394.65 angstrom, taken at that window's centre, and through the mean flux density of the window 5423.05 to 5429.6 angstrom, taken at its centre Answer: 0.34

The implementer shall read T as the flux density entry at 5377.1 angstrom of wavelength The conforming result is 10.1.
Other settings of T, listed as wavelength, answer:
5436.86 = 11.8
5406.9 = 11.3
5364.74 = 12.5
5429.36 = 12.5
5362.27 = 11.8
